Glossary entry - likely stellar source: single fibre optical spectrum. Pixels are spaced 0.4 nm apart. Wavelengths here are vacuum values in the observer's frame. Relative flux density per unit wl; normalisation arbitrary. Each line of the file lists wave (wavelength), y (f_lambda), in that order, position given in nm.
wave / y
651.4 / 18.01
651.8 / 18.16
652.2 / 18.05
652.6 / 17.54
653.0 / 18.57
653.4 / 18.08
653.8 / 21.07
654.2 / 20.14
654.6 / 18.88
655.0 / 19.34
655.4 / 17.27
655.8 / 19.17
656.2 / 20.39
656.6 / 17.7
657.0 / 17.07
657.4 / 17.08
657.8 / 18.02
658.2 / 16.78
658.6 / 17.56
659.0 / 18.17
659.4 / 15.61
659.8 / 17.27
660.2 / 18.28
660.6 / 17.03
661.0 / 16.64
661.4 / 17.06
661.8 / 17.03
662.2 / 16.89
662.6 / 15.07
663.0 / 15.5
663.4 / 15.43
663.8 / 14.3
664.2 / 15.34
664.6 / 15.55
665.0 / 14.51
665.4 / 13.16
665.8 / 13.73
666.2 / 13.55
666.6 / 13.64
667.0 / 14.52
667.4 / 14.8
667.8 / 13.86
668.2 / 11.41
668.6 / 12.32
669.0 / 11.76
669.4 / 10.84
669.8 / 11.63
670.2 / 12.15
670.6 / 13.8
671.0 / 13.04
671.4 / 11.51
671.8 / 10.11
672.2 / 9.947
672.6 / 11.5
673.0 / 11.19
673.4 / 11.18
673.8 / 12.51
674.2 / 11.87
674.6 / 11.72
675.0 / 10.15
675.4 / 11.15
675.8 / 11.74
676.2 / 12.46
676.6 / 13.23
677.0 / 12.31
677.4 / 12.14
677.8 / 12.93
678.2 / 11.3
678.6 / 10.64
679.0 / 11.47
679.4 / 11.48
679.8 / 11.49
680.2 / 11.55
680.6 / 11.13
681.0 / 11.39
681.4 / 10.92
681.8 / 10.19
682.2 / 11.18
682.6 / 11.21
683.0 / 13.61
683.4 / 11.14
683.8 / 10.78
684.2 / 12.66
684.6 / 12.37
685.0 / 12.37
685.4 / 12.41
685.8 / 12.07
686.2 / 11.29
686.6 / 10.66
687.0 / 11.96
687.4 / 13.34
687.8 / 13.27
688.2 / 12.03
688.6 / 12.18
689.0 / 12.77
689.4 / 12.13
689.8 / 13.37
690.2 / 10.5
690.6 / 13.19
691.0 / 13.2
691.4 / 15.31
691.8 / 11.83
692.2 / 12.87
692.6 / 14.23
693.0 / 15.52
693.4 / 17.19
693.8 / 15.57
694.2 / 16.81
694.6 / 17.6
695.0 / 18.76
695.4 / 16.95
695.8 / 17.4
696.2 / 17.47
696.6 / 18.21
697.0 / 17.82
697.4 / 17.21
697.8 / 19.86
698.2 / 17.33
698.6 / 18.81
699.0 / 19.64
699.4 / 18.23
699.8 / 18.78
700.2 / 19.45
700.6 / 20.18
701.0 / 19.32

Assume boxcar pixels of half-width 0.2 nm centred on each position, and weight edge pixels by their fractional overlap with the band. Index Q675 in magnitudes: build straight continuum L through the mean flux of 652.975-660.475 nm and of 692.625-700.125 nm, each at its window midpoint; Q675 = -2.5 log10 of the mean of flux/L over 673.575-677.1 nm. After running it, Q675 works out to 0.45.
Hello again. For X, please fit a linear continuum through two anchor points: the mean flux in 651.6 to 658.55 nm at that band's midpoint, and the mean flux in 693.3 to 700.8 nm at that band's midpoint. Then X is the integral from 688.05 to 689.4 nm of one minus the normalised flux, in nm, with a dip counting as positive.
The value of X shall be 0.43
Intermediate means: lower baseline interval 18.4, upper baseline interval 18.1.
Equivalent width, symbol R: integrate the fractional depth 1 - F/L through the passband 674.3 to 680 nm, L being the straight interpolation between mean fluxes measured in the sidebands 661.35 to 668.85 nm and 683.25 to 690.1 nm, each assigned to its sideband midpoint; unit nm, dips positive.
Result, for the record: 0.64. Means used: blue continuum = 14.5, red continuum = 12.1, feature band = 11.7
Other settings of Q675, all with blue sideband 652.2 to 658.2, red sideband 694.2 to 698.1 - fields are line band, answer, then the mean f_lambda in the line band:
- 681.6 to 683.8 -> 0.50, 11.4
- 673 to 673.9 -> 0.49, 11.6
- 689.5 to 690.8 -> 0.41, 12.3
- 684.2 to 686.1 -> 0.42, 12.3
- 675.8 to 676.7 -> 0.40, 12.6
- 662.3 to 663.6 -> 0.19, 15.5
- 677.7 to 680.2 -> 0.49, 11.5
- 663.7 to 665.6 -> 0.25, 14.6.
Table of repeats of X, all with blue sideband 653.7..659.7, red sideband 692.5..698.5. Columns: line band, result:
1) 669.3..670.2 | 0.32 nm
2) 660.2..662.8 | 0.19 nm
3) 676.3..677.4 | 0.32 nm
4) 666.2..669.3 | 0.83 nm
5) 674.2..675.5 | 0.49 nm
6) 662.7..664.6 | 0.30 nm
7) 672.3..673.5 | 0.45 nm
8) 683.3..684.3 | 0.35 nm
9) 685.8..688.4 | 0.80 nm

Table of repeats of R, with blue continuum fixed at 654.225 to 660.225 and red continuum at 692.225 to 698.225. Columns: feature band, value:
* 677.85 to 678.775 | 0.33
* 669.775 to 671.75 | 0.60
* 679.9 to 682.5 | 0.94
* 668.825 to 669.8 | 0.35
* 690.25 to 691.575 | 0.28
